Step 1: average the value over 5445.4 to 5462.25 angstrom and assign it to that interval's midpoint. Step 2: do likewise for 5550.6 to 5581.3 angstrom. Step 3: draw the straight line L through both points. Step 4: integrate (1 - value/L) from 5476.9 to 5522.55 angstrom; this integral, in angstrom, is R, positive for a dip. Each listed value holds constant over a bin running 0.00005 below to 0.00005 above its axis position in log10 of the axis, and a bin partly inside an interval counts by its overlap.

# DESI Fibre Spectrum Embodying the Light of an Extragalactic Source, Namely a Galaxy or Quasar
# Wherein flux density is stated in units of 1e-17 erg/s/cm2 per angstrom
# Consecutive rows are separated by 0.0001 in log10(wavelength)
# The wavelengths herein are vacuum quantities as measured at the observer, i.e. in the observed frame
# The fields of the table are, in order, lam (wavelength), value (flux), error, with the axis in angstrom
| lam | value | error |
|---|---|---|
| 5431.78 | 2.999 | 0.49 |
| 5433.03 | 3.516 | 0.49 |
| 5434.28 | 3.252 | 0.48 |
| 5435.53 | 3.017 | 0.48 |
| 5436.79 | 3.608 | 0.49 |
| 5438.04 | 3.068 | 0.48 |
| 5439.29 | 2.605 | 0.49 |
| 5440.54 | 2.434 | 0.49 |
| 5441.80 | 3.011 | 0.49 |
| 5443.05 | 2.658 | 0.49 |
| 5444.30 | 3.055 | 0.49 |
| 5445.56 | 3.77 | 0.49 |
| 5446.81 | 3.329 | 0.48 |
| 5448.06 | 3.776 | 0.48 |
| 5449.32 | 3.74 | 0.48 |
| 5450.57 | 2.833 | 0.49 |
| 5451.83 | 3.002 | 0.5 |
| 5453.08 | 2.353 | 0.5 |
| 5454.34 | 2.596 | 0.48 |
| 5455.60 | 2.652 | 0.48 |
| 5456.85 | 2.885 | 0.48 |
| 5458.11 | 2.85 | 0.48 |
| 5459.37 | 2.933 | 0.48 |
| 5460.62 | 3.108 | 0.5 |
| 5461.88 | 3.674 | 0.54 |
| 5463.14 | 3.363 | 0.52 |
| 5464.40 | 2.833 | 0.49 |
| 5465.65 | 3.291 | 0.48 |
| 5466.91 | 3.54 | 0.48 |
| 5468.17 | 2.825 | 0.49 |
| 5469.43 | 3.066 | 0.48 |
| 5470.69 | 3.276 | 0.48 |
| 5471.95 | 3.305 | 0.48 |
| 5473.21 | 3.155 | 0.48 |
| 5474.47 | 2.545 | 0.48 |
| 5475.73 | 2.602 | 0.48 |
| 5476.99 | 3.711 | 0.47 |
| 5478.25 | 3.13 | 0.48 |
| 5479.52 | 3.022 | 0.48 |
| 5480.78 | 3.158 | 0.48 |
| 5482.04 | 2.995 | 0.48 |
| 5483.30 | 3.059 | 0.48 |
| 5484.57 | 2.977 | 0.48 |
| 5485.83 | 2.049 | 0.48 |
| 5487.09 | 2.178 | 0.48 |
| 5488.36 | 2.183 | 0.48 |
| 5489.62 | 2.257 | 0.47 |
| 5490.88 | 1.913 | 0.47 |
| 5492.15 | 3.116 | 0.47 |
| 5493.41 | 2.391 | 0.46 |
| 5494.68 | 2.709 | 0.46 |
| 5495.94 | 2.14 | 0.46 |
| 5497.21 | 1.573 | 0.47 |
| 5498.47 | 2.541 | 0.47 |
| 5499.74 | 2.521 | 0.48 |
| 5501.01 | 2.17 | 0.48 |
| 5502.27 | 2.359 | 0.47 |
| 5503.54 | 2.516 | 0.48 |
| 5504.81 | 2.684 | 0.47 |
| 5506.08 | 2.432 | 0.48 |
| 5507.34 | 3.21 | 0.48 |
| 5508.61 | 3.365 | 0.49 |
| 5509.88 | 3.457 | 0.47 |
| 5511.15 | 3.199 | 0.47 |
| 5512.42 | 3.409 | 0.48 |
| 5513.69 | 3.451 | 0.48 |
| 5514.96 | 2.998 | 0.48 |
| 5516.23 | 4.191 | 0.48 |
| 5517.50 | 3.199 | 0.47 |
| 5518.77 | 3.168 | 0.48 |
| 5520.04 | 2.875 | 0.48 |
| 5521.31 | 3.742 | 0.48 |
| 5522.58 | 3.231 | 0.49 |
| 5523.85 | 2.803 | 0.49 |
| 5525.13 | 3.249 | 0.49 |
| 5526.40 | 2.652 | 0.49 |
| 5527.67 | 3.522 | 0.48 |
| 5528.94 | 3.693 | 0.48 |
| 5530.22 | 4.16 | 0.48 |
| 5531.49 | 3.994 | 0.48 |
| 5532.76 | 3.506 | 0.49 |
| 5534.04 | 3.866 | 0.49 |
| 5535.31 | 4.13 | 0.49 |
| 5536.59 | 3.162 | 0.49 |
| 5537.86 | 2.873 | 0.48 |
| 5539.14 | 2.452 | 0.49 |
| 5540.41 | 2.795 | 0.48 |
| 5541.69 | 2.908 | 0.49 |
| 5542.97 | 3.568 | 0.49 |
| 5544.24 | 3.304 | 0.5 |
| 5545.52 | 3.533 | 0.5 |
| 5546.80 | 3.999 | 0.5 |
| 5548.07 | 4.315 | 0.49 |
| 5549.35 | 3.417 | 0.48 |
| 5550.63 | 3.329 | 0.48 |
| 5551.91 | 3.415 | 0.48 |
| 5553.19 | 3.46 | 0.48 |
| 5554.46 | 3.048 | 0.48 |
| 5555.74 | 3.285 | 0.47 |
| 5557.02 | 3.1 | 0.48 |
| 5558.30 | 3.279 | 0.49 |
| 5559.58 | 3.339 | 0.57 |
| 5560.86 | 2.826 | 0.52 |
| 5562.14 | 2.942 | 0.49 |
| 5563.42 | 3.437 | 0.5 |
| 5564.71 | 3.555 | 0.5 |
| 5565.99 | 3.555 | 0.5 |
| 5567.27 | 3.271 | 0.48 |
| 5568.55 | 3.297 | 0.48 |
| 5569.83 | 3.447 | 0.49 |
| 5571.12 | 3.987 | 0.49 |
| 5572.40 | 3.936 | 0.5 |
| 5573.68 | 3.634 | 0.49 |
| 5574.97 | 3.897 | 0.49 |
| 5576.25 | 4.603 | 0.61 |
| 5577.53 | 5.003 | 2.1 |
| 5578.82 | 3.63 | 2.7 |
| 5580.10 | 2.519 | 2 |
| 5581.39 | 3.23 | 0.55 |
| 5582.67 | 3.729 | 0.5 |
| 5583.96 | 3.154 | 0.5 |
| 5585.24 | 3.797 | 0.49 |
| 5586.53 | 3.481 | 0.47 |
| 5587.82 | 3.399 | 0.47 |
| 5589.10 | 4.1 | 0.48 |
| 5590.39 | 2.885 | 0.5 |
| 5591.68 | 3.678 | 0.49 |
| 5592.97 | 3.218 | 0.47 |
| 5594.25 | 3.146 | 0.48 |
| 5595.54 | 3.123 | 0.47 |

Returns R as 5.92 angstrom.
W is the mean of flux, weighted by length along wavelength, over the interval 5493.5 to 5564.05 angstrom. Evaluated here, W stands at 3.17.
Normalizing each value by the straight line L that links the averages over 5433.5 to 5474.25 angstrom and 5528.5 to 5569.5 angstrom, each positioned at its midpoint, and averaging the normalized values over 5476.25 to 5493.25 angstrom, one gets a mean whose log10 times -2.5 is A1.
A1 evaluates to 0.164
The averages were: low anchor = 3.09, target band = 2.74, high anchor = 3.4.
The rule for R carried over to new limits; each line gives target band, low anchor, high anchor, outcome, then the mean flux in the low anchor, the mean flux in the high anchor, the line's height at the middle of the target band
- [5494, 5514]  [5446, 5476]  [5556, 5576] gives 3.2 angstrom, 3.07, 3.45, 3.23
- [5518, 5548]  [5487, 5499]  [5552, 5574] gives -4.7 angstrom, 2.3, 3.37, 2.92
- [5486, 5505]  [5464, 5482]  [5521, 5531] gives 5.2 angstrom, 3.1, 3.38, 3.22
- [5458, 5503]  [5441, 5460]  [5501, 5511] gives 2.1 angstrom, 3.02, 2.83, 2.92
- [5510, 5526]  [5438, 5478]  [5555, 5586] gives 0.1 angstrom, 3.06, 3.52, 3.3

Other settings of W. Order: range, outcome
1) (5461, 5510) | 2.8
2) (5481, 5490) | 2.56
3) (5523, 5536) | 3.55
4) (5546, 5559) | 3.47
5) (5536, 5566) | 3.28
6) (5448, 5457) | 2.93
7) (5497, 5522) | 2.98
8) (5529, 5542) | 3.41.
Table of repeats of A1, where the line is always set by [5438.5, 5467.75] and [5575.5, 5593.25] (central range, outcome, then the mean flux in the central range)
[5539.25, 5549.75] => 0.00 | 3.43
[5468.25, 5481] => 0.02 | 3.08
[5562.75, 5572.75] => 0.00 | 3.55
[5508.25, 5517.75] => -0.03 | 3.42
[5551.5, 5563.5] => 0.10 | 3.2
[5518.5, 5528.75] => 0.06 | 3.18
